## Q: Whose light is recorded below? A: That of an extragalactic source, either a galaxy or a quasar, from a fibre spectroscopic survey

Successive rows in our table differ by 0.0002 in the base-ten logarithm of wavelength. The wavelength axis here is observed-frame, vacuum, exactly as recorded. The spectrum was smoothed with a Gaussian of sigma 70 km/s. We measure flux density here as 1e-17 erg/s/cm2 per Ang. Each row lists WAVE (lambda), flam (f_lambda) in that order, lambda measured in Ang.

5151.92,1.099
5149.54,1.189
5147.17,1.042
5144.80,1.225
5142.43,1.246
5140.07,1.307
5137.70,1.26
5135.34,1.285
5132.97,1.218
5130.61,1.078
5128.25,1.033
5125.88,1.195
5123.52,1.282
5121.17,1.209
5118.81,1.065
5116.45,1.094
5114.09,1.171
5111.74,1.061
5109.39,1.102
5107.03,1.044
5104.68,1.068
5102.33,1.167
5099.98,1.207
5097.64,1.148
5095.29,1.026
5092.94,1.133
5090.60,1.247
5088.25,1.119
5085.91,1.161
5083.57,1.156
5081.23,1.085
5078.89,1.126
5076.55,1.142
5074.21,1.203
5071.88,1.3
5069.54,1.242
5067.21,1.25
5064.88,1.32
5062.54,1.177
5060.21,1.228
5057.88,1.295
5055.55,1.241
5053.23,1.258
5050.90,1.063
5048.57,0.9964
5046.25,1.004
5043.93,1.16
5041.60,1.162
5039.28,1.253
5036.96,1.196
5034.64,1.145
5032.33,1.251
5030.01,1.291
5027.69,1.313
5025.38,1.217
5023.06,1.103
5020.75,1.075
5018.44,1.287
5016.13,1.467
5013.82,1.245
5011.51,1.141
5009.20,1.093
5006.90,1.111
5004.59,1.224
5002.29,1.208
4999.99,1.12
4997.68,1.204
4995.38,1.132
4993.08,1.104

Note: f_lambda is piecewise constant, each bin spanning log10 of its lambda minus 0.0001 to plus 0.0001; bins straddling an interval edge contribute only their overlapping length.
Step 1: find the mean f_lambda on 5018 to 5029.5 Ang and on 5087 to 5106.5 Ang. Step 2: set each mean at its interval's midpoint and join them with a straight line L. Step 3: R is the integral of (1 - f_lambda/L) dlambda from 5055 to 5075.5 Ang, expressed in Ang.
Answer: -1.5 Ang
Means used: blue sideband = 1.2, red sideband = 1.14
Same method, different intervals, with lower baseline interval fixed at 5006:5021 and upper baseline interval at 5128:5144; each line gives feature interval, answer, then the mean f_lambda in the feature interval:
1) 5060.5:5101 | 1.1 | 1.18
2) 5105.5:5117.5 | 1.2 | 1.09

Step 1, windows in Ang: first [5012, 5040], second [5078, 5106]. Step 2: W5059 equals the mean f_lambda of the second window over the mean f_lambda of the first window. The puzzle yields 0.92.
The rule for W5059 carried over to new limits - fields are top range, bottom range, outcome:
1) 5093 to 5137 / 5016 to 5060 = 0.95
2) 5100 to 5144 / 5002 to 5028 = 0.97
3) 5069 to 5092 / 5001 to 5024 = 0.98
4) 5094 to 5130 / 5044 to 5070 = 0.95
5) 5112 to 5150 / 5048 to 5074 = 0.97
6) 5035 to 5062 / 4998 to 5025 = 0.98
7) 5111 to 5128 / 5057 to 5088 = 0.96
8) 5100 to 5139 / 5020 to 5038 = 0.96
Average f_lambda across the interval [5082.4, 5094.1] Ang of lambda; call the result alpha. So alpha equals 1.16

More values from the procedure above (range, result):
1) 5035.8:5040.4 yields 1.22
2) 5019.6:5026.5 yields 1.13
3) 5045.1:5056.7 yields 1.11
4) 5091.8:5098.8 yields 1.1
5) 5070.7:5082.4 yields 1.17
